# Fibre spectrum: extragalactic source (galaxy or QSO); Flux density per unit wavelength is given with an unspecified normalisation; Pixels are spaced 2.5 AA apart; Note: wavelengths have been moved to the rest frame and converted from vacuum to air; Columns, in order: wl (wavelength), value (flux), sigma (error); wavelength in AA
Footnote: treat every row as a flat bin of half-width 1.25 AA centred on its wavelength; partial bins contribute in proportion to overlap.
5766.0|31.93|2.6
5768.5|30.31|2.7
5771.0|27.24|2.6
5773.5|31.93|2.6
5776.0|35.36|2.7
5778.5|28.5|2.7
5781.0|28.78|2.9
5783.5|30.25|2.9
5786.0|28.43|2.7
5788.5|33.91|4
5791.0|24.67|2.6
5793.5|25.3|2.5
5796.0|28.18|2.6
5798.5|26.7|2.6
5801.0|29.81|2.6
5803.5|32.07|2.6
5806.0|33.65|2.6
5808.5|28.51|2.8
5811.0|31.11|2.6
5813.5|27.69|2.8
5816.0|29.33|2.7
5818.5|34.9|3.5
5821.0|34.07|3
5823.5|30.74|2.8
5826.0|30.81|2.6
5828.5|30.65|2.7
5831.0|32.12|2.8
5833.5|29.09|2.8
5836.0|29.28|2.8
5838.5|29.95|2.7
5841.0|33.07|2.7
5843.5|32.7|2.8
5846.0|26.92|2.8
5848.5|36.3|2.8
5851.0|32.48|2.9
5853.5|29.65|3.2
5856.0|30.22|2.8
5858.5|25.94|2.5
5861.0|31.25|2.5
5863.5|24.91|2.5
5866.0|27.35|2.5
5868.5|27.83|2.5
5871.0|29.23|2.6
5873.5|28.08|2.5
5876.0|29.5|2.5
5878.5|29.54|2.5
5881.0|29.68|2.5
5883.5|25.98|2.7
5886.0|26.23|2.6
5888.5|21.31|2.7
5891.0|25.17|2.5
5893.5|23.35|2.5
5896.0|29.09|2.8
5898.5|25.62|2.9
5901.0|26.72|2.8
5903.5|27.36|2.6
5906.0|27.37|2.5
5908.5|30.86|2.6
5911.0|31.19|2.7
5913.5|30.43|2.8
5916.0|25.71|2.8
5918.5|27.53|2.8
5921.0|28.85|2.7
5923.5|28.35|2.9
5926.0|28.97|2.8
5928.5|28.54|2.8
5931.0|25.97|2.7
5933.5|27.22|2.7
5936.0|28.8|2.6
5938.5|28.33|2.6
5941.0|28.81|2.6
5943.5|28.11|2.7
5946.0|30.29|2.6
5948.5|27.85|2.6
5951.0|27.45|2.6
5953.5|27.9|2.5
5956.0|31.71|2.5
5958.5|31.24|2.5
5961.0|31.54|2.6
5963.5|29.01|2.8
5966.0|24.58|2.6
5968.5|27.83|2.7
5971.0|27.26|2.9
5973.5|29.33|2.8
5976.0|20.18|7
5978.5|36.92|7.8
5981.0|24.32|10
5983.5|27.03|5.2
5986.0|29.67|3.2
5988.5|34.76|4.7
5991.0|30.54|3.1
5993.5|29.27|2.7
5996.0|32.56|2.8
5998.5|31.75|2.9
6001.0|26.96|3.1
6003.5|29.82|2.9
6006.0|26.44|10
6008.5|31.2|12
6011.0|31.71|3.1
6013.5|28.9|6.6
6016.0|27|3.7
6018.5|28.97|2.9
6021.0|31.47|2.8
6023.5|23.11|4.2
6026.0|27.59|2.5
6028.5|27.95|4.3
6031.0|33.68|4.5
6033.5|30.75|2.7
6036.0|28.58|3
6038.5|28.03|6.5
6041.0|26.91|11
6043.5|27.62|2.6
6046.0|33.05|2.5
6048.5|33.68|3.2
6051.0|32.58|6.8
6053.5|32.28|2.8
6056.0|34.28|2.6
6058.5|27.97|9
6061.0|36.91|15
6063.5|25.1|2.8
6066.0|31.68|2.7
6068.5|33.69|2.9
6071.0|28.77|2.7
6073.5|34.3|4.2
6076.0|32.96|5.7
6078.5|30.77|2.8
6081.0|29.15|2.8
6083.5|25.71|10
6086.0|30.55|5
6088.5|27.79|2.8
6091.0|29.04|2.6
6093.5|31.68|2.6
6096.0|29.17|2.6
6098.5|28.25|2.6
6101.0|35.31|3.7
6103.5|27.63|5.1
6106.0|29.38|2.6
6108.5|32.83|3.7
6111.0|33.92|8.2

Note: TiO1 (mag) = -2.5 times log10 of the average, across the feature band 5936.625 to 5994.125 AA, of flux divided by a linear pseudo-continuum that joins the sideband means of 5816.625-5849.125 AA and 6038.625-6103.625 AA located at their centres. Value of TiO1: 0.08 mag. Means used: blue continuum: 31.5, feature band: 28.9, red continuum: 30.7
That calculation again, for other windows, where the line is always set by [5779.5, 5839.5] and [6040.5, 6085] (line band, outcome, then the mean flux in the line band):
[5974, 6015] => 0.046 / 29.5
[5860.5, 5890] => 0.105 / 27.5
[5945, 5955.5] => 0.074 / 28.6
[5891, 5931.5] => 0.097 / 27.8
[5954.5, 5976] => 0.077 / 28.5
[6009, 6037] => 0.063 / 29.1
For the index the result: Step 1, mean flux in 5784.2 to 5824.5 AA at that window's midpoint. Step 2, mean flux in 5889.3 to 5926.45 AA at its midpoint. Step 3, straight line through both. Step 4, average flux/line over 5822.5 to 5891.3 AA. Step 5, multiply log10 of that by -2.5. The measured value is -0.01 mag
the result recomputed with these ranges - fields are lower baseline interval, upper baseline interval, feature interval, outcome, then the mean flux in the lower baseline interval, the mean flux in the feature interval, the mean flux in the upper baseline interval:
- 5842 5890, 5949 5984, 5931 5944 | 0.015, 28.7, 28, 28.3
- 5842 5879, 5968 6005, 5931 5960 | 0.020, 29.5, 28.8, 29.2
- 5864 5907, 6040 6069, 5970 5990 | 0.025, 27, 28.7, 31.3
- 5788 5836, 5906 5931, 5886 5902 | 0.151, 30.1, 25.3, 28.7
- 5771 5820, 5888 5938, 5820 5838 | -0.060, 29.9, 30.9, 27.5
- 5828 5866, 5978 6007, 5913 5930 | 0.067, 30.2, 28.2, 29.9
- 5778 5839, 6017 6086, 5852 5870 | 0.067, 30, 28.2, 30.3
